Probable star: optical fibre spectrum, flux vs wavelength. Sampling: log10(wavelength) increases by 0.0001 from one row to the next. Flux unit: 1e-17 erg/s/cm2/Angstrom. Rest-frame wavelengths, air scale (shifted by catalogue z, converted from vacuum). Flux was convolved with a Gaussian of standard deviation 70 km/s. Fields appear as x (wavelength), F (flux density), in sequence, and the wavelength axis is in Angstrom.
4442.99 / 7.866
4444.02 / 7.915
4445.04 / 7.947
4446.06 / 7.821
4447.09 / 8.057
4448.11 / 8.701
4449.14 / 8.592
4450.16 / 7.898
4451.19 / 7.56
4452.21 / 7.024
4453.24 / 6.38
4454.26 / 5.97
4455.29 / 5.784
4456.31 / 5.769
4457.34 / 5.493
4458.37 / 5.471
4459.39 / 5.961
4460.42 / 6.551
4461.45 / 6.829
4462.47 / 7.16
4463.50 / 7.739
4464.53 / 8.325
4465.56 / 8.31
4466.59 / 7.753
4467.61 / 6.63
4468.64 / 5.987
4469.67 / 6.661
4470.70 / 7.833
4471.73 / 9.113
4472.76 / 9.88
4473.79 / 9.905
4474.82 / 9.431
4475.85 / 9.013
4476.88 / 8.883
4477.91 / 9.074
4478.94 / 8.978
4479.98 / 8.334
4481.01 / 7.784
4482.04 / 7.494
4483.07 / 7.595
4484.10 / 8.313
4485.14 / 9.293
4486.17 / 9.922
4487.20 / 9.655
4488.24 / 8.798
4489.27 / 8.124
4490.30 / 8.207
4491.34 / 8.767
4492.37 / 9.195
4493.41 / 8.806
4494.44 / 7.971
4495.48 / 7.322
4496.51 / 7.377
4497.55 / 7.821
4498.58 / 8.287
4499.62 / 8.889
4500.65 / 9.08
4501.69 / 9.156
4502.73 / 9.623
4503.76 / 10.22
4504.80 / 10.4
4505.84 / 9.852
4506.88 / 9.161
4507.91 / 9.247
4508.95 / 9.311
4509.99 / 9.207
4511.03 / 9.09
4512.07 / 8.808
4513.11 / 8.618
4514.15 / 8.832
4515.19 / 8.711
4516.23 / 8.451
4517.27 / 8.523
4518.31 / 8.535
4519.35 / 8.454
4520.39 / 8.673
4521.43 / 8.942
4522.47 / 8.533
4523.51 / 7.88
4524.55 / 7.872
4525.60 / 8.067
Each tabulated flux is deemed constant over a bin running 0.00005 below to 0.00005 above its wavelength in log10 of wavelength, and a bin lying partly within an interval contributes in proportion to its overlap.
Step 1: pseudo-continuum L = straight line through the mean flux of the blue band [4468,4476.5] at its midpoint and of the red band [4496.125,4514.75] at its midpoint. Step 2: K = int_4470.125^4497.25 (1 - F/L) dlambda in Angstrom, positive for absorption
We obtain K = 0.0 Angstrom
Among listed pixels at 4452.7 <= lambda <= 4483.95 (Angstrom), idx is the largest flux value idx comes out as 9.905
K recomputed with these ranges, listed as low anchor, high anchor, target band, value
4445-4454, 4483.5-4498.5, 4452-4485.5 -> 2.13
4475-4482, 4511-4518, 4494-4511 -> -0.54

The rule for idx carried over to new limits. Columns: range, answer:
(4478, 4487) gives 9.922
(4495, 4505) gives 10.4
